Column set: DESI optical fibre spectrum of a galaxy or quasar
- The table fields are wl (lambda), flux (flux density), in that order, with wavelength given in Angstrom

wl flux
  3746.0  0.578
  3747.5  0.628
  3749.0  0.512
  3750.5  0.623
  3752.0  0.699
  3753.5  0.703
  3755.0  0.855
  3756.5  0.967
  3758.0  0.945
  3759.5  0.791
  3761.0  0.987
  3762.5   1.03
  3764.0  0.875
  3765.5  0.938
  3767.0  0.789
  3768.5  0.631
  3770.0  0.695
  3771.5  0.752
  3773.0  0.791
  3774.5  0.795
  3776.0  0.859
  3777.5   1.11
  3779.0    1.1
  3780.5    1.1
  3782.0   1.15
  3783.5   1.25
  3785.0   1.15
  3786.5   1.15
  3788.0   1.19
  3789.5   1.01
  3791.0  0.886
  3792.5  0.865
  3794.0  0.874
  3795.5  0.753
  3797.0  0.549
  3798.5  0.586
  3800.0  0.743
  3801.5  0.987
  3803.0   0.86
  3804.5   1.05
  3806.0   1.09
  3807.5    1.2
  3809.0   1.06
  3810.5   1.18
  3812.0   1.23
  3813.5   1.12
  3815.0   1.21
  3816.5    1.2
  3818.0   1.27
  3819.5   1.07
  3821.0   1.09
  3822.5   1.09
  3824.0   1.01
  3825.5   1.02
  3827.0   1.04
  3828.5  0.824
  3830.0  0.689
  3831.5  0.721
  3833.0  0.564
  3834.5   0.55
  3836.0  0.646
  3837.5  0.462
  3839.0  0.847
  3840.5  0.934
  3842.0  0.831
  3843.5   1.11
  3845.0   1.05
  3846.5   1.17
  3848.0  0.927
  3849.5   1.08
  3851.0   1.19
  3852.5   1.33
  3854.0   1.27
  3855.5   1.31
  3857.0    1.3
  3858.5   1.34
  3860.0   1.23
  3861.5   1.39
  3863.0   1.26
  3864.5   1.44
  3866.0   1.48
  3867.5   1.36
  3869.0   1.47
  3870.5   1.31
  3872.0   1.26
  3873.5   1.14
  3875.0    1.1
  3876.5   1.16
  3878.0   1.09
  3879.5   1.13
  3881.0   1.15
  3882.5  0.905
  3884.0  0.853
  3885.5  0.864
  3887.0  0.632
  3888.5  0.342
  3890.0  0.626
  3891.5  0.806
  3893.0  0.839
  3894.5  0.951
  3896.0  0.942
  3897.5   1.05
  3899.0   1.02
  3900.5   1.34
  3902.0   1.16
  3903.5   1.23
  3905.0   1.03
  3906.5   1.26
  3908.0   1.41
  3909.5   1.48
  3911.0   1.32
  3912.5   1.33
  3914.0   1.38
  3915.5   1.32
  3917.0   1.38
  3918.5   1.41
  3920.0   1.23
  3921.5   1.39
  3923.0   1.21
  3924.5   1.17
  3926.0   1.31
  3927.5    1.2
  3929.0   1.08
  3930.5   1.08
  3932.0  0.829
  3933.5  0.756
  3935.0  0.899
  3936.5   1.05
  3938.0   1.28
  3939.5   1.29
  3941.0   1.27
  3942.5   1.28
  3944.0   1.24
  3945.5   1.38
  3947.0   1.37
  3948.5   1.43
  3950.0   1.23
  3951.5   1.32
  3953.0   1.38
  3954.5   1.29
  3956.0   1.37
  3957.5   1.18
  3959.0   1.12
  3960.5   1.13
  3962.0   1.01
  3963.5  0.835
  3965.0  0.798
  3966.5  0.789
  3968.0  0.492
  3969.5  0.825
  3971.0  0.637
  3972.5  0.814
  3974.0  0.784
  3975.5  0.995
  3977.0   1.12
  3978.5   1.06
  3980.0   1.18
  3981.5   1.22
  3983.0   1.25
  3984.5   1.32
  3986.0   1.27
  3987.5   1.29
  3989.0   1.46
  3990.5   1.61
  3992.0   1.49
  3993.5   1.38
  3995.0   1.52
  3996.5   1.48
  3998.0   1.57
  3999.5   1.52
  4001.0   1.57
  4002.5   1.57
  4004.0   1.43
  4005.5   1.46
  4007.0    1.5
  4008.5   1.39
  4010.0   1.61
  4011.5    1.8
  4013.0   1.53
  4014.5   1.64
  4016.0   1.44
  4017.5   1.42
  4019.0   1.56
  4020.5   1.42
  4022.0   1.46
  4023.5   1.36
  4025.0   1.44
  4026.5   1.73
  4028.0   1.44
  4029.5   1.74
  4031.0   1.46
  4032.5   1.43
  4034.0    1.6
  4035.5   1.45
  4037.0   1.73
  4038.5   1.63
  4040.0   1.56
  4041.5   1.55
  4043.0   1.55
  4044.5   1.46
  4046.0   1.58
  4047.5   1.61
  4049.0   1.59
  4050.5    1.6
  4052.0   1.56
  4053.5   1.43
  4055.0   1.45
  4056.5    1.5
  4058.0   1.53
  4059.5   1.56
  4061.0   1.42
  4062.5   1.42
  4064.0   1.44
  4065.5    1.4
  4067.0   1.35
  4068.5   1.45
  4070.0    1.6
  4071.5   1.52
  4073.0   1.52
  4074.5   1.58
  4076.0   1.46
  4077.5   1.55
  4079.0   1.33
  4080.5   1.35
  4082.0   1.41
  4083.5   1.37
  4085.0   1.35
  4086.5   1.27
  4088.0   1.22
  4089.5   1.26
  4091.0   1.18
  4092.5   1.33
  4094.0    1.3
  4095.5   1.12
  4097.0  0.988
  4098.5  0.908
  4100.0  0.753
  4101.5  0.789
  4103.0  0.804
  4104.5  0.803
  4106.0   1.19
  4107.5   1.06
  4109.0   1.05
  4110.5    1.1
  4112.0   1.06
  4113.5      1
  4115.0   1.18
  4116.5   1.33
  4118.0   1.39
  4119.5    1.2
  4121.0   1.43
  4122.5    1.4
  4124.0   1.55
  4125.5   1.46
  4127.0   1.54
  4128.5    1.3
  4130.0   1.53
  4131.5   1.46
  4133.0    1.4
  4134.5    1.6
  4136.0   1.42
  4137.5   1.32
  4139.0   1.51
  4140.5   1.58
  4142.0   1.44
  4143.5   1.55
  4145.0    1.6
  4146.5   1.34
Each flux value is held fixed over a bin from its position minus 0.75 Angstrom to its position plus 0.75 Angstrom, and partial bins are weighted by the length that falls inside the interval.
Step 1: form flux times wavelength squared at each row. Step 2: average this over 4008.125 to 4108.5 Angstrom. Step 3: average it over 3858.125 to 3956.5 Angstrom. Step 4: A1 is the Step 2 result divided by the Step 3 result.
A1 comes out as 1.29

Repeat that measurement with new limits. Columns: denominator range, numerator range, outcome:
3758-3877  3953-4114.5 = 1.44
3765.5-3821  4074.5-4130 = 1.46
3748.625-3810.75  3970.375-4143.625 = 1.74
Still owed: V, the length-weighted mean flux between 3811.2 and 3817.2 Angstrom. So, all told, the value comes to 1.19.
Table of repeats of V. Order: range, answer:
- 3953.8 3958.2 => 1.28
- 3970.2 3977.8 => 0.871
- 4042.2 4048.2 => 1.55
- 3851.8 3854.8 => 1.3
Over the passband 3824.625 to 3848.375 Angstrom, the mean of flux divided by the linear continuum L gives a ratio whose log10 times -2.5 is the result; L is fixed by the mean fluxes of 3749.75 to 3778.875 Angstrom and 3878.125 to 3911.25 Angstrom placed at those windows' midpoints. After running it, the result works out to 0.12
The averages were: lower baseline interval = 0.839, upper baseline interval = 1.01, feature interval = 0.836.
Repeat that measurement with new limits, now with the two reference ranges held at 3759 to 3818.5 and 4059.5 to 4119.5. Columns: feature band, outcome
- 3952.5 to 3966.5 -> 0.03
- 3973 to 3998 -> -0.11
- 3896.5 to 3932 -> -0.14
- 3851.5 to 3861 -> -0.25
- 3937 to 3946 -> -0.15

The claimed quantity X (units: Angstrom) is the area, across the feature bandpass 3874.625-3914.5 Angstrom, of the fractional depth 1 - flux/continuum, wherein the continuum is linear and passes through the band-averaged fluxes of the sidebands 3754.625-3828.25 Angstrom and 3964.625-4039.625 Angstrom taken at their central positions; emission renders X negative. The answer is 3.99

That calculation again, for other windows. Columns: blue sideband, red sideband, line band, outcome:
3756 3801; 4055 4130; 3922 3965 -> -2.41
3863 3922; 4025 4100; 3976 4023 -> -3.65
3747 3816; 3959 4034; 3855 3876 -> -4.65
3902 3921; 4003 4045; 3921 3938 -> 3.18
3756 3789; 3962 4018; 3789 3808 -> 2.28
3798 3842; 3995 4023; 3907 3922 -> -1.61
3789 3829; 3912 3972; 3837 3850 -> 1.19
